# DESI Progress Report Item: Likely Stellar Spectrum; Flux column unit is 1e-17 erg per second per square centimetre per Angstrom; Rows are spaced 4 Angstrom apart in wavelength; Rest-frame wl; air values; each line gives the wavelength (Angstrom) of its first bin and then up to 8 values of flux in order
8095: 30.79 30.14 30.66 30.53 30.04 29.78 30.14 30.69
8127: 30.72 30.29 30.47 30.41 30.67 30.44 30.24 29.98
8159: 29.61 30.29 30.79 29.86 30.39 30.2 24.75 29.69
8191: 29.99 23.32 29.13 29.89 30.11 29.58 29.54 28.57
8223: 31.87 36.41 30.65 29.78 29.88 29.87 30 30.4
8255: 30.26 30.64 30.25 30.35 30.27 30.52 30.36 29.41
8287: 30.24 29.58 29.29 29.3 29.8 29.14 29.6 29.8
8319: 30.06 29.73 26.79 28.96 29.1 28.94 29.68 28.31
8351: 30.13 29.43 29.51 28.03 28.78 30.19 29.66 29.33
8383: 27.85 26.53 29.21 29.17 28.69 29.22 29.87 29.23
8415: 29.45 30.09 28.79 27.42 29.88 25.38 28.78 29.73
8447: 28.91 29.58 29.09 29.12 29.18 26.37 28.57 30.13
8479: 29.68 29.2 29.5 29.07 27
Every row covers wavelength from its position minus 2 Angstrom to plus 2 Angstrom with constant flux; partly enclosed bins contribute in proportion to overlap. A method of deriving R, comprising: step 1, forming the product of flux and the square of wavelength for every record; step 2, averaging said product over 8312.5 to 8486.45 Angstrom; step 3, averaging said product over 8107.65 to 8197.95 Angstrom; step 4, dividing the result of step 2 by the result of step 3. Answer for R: 1.04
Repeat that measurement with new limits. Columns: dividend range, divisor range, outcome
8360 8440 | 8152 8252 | 1.01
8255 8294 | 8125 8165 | 1.03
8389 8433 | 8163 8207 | 1.07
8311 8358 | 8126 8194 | 1.02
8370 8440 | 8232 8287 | 0.99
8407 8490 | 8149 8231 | 1.04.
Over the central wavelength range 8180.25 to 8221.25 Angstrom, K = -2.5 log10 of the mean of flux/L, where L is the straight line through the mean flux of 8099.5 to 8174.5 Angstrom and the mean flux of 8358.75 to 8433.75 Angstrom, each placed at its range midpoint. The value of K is 0.05 mag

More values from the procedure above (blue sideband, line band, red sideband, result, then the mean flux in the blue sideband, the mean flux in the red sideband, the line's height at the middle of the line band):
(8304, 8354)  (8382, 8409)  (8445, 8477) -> 0.01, 29.2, 28.9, 29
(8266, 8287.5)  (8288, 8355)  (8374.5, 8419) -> 0.02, 30.2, 29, 29.7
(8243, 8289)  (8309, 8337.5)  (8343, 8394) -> 0.01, 30.2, 28.9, 29.5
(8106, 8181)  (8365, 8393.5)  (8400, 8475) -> 0.01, 30.3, 28.8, 29.1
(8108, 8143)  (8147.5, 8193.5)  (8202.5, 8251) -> 0.03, 30.3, 30.5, 30.4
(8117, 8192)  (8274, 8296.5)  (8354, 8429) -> -0.02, 30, 29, 29.4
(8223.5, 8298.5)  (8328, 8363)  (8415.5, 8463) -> 0.02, 30.5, 28.8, 29.7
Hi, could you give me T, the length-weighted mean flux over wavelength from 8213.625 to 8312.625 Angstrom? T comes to 30.2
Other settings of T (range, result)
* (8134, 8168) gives 30.3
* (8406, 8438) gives 28.7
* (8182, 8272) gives 29.8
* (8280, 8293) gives 29.8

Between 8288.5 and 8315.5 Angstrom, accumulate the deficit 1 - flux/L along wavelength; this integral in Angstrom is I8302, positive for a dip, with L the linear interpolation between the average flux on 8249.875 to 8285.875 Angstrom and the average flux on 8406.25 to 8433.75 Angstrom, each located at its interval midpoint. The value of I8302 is 0.5 Angstrom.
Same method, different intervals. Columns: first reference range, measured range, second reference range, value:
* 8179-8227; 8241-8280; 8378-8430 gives -1.7 Angstrom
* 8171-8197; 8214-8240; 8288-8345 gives -2.3 Angstrom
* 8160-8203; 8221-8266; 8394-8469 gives -3.1 Angstrom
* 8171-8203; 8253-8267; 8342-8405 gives -0.9 Angstrom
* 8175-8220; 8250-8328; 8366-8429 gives -2.7 Angstrom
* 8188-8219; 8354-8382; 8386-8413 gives -0.3 Angstrom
